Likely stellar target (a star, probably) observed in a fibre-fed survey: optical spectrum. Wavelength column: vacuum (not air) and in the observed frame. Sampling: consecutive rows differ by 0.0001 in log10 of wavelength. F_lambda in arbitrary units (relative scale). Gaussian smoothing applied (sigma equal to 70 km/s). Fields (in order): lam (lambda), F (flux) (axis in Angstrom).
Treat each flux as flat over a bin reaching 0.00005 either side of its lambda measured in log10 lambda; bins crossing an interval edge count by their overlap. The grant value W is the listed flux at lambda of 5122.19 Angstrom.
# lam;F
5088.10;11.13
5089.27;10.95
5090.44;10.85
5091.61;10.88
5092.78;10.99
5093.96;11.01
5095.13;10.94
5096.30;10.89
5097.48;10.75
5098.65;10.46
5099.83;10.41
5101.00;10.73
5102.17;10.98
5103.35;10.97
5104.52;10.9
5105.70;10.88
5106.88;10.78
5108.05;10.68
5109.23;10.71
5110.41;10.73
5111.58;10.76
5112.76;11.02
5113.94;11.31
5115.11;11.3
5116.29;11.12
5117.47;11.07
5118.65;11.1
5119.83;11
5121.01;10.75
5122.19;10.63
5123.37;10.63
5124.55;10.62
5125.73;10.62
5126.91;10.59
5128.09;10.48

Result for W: 10.63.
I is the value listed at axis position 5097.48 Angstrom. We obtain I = 10.75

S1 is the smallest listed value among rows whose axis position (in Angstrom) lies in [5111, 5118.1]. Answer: 10.76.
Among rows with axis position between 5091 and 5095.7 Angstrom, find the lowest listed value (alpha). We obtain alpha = 10.88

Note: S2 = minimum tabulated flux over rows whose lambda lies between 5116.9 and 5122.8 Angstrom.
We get 10.63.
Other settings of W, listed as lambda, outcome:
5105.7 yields 10.88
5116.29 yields 11.12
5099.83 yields 10.41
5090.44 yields 10.85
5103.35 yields 10.97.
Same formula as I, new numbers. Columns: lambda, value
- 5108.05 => 10.68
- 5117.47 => 11.07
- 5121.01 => 10.75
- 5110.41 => 10.73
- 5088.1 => 11.13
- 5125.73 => 10.62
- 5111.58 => 10.76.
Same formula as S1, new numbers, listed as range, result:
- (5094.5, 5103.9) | 10.41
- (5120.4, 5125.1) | 10.62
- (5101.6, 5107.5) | 10.78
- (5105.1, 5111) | 10.68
